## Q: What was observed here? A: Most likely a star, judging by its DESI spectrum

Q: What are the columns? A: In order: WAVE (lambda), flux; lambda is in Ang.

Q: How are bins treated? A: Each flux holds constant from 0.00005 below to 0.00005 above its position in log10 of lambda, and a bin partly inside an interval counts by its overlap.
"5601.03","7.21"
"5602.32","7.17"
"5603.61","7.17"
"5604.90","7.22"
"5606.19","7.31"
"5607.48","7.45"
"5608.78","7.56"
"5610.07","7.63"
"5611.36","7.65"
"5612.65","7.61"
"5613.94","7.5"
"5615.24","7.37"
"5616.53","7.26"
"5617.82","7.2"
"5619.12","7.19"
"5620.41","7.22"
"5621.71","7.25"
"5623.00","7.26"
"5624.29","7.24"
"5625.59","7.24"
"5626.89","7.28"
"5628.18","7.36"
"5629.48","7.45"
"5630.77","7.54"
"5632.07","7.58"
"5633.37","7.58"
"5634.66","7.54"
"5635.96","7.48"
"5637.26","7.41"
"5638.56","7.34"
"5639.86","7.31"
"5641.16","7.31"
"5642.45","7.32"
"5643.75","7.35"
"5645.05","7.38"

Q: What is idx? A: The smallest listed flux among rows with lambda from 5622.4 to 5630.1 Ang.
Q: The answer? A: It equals 7.24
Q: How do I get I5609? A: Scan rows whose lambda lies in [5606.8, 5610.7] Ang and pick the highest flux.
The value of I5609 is 7.63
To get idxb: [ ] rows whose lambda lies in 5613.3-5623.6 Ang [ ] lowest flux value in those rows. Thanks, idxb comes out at 7.19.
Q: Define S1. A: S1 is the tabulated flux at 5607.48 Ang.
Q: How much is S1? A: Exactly 7.45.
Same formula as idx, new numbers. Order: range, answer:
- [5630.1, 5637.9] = 7.41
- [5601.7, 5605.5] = 7.17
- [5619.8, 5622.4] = 7.22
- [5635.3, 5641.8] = 7.31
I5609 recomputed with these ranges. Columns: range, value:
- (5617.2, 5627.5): 7.28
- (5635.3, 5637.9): 7.48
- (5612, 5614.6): 7.61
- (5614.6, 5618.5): 7.37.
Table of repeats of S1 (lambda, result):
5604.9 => 7.22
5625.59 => 7.24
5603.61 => 7.17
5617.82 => 7.2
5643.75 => 7.35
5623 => 7.26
